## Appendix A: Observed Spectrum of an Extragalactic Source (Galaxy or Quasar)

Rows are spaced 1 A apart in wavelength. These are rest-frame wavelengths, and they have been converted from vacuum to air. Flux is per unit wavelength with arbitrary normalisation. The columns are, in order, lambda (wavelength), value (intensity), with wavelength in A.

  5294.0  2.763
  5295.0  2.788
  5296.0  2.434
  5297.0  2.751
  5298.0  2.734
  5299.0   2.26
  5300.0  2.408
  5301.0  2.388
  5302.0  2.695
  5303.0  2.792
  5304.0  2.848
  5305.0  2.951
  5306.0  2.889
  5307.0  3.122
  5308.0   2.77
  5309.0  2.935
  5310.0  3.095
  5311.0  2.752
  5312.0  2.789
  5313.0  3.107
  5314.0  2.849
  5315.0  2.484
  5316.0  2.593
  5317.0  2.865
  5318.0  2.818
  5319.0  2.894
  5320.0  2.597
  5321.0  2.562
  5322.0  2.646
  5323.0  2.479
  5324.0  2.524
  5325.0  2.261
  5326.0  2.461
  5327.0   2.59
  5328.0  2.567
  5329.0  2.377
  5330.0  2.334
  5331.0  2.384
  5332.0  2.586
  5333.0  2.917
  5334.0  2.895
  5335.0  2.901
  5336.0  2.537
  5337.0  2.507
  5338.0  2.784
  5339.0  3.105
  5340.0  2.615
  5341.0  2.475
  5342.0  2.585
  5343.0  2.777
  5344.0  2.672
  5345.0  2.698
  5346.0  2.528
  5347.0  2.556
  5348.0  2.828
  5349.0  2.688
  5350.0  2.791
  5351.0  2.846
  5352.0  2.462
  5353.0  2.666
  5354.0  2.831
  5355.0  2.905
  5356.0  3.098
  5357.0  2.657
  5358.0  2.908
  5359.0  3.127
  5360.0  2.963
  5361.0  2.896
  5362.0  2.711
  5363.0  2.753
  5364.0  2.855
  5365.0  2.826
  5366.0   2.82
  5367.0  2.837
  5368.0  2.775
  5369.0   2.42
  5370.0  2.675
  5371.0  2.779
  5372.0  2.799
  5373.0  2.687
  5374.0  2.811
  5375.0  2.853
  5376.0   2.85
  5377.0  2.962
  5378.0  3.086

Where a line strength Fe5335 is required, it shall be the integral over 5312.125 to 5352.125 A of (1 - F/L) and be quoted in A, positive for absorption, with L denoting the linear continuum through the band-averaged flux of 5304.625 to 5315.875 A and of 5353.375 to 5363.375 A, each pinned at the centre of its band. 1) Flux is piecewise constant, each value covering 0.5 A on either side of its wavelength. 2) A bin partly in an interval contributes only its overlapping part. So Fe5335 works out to 3.1 A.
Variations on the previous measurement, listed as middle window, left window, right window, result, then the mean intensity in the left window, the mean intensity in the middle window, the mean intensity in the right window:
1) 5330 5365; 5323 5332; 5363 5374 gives -2.0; 2.45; 2.75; 2.75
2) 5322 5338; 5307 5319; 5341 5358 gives 1.3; 2.84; 2.56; 2.72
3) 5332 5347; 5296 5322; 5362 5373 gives 0.2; 2.75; 2.7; 2.75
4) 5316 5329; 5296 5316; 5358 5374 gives 0.8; 2.76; 2.6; 2.8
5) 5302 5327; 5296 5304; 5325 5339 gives -1.5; 2.58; 2.75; 2.61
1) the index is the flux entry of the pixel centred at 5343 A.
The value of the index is 2.777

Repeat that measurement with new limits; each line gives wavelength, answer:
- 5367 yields 2.837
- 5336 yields 2.537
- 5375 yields 2.853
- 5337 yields 2.507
